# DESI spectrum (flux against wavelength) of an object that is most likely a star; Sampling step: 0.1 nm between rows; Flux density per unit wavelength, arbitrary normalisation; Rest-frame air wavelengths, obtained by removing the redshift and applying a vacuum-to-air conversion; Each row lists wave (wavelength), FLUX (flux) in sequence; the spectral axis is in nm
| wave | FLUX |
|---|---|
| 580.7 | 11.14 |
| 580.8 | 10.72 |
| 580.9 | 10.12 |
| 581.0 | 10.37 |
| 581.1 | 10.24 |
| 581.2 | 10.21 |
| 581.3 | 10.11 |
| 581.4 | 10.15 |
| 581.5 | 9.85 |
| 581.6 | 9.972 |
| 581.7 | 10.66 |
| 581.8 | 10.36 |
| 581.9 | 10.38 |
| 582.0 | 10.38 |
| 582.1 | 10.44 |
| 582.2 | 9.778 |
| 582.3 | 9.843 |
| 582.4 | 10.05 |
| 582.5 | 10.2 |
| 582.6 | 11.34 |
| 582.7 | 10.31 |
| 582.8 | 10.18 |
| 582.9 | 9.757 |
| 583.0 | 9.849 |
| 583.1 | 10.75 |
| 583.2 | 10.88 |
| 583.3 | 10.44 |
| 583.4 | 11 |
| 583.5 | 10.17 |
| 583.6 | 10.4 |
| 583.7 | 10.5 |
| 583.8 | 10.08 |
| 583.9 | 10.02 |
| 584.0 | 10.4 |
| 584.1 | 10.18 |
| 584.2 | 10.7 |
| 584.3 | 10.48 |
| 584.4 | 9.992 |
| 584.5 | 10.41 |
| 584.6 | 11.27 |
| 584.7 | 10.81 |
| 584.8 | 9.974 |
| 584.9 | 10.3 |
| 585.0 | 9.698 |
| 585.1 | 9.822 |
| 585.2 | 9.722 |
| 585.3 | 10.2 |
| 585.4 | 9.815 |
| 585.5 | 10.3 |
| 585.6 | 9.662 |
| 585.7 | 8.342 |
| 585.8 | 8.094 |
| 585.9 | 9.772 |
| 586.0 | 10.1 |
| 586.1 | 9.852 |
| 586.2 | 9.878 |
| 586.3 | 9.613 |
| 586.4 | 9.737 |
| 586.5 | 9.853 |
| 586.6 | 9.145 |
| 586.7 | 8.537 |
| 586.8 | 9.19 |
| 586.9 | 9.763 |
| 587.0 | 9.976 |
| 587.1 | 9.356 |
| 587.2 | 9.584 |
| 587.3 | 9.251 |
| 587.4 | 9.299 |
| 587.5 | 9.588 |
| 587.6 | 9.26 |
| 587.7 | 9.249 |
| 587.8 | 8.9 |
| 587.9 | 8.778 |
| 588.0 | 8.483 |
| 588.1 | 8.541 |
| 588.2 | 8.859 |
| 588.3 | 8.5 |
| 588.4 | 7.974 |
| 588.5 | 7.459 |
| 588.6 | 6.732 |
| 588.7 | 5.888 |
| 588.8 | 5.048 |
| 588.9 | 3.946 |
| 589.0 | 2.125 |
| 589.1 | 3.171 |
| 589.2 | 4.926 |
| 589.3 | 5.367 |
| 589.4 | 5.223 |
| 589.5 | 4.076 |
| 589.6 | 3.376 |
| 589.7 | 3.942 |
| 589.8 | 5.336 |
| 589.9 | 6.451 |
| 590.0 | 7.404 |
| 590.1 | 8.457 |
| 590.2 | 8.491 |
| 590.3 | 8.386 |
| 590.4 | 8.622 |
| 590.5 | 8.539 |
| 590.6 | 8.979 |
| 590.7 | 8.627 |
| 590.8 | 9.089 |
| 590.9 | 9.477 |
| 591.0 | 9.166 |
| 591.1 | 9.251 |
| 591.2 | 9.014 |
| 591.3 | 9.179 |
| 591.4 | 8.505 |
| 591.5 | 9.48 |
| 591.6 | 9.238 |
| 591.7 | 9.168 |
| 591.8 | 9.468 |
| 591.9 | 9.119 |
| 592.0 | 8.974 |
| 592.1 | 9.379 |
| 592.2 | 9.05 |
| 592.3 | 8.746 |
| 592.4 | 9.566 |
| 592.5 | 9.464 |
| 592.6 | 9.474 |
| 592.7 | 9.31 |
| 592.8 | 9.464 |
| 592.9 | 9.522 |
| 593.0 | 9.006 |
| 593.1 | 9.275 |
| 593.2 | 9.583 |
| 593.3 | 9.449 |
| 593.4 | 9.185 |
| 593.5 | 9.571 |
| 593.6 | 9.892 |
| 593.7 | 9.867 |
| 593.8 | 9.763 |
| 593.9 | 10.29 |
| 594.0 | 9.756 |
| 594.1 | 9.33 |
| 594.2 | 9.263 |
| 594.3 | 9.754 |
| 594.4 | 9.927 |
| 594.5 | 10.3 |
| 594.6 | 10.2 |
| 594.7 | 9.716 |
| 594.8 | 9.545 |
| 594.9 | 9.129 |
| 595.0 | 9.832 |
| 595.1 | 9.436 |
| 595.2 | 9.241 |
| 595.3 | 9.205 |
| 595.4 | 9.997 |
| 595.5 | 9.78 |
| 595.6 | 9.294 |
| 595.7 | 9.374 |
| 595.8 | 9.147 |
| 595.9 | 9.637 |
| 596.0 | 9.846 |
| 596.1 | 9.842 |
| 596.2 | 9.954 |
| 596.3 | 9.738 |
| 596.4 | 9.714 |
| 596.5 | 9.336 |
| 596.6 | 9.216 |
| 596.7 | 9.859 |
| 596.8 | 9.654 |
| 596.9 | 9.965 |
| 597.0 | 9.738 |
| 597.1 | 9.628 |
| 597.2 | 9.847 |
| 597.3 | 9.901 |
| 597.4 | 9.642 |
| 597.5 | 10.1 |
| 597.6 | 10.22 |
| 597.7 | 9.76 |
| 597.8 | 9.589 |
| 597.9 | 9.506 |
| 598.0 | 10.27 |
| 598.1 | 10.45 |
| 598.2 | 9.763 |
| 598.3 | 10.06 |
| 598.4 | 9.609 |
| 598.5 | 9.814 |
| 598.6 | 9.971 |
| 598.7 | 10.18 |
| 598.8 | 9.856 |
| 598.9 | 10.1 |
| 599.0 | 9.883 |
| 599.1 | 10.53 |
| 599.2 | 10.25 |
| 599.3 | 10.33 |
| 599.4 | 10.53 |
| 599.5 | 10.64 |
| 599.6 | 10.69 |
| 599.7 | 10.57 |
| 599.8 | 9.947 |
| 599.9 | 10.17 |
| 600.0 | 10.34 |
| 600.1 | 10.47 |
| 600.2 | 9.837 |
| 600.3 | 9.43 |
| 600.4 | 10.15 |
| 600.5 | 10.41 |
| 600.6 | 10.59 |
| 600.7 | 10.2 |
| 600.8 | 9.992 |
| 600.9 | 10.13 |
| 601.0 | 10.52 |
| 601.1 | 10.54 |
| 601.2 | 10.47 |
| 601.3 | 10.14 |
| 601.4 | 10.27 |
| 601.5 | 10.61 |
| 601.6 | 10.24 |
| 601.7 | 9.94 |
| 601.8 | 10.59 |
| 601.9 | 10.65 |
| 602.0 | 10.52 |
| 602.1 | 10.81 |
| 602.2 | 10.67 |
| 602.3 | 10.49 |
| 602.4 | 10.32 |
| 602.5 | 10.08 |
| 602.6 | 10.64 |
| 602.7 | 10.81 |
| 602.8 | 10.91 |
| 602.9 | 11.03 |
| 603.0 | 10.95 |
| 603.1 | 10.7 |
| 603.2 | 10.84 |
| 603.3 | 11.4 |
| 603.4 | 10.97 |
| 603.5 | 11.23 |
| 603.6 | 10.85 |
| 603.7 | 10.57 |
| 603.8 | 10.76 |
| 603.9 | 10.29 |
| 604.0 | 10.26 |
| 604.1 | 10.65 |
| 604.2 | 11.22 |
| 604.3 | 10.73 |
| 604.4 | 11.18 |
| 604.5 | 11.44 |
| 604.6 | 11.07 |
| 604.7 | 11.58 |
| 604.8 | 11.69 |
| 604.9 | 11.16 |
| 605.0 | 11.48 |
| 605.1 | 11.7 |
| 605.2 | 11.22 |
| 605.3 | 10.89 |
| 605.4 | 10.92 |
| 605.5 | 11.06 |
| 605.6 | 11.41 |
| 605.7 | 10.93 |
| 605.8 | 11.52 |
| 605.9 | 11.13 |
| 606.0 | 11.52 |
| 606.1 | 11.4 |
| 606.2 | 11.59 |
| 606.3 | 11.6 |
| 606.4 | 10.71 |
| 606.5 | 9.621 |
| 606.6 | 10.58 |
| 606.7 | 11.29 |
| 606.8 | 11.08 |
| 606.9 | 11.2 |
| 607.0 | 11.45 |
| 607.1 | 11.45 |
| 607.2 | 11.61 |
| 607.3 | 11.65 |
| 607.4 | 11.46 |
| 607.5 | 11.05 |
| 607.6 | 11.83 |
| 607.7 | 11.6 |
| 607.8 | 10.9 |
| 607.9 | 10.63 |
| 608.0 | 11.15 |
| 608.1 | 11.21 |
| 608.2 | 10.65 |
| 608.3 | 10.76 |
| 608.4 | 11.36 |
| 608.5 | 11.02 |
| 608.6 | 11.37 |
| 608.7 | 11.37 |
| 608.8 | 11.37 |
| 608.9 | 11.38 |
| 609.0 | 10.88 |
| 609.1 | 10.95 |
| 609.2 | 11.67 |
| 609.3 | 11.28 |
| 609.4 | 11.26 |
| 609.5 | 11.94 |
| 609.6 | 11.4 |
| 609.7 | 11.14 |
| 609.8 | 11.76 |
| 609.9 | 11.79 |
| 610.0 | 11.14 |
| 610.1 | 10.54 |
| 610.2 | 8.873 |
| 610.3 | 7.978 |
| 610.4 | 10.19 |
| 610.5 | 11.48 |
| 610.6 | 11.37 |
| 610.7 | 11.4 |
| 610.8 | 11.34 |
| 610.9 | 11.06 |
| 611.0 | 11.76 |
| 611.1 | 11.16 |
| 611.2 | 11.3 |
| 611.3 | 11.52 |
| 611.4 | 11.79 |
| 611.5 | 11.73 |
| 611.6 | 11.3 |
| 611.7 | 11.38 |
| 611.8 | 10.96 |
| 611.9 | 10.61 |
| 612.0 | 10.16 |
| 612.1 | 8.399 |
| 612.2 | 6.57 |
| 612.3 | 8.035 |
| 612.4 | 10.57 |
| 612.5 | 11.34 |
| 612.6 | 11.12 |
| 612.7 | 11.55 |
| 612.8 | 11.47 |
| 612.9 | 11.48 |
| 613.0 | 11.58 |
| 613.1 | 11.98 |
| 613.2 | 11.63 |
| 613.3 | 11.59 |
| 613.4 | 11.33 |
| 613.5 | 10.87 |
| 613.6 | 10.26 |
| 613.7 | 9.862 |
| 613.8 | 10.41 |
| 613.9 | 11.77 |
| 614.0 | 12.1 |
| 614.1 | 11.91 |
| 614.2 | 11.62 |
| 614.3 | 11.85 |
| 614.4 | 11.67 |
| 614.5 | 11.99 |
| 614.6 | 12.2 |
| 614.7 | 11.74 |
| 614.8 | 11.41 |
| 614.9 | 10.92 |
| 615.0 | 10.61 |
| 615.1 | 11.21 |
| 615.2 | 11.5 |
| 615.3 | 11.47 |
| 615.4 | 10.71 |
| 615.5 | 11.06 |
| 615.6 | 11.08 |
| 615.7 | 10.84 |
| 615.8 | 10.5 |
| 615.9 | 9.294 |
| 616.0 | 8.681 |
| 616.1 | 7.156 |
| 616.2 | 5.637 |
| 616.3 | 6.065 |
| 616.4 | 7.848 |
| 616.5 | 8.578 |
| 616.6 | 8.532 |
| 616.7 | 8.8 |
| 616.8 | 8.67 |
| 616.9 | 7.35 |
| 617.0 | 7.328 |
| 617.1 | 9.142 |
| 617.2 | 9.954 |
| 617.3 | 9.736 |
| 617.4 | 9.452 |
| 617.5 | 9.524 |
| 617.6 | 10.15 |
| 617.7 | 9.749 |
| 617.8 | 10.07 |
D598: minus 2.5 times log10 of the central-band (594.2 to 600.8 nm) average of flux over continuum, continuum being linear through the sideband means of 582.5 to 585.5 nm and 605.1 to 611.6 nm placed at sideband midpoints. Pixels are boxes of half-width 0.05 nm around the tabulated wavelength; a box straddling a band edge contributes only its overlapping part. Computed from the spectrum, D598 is 0.093 mag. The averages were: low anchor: 10.3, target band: 9.9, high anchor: 11.2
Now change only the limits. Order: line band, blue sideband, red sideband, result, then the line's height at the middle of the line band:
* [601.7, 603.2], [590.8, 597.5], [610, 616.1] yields -0.06 mag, 10.1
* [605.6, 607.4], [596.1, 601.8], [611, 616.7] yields -0.09 mag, 10.3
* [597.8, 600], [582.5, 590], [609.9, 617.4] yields -0.07 mag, 9.53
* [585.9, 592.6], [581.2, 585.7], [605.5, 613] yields 0.26 mag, 10.4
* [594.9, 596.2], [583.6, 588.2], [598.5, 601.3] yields 0.06 mag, 10.1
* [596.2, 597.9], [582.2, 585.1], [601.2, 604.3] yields 0.09 mag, 10.6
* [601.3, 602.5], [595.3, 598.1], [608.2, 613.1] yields -0.03 mag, 10.2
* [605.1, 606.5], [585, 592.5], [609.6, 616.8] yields -0.13 mag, 9.9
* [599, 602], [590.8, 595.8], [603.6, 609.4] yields 0.01 mag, 10.4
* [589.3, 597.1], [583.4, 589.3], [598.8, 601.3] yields 0.08 mag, 9.62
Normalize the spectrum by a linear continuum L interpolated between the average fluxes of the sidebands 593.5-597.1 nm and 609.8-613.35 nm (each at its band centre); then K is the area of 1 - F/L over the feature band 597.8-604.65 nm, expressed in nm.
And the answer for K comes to -0.23 nm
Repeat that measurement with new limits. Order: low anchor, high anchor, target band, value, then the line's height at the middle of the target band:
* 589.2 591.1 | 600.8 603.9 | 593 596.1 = -0.45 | 8.4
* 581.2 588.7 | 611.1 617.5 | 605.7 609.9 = -0.43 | 10.2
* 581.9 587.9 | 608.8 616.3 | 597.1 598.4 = 0.06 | 10.3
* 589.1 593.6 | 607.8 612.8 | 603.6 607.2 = -0.32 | 10.2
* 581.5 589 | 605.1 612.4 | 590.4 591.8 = 0.12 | 9.89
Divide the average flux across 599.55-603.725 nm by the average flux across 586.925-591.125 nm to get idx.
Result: 1.4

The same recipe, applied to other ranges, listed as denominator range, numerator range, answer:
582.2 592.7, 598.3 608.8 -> 1.21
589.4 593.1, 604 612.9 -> 1.32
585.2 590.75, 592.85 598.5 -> 1.21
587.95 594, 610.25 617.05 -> 1.30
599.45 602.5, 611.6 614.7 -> 1.06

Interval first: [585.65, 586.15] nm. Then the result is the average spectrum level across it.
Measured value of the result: 9.23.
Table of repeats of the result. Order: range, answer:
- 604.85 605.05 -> 11.3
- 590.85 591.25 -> 9.23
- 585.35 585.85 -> 9.24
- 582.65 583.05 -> 10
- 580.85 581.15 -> 10.2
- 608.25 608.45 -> 11.1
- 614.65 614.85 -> 11.6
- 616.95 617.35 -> 9.04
